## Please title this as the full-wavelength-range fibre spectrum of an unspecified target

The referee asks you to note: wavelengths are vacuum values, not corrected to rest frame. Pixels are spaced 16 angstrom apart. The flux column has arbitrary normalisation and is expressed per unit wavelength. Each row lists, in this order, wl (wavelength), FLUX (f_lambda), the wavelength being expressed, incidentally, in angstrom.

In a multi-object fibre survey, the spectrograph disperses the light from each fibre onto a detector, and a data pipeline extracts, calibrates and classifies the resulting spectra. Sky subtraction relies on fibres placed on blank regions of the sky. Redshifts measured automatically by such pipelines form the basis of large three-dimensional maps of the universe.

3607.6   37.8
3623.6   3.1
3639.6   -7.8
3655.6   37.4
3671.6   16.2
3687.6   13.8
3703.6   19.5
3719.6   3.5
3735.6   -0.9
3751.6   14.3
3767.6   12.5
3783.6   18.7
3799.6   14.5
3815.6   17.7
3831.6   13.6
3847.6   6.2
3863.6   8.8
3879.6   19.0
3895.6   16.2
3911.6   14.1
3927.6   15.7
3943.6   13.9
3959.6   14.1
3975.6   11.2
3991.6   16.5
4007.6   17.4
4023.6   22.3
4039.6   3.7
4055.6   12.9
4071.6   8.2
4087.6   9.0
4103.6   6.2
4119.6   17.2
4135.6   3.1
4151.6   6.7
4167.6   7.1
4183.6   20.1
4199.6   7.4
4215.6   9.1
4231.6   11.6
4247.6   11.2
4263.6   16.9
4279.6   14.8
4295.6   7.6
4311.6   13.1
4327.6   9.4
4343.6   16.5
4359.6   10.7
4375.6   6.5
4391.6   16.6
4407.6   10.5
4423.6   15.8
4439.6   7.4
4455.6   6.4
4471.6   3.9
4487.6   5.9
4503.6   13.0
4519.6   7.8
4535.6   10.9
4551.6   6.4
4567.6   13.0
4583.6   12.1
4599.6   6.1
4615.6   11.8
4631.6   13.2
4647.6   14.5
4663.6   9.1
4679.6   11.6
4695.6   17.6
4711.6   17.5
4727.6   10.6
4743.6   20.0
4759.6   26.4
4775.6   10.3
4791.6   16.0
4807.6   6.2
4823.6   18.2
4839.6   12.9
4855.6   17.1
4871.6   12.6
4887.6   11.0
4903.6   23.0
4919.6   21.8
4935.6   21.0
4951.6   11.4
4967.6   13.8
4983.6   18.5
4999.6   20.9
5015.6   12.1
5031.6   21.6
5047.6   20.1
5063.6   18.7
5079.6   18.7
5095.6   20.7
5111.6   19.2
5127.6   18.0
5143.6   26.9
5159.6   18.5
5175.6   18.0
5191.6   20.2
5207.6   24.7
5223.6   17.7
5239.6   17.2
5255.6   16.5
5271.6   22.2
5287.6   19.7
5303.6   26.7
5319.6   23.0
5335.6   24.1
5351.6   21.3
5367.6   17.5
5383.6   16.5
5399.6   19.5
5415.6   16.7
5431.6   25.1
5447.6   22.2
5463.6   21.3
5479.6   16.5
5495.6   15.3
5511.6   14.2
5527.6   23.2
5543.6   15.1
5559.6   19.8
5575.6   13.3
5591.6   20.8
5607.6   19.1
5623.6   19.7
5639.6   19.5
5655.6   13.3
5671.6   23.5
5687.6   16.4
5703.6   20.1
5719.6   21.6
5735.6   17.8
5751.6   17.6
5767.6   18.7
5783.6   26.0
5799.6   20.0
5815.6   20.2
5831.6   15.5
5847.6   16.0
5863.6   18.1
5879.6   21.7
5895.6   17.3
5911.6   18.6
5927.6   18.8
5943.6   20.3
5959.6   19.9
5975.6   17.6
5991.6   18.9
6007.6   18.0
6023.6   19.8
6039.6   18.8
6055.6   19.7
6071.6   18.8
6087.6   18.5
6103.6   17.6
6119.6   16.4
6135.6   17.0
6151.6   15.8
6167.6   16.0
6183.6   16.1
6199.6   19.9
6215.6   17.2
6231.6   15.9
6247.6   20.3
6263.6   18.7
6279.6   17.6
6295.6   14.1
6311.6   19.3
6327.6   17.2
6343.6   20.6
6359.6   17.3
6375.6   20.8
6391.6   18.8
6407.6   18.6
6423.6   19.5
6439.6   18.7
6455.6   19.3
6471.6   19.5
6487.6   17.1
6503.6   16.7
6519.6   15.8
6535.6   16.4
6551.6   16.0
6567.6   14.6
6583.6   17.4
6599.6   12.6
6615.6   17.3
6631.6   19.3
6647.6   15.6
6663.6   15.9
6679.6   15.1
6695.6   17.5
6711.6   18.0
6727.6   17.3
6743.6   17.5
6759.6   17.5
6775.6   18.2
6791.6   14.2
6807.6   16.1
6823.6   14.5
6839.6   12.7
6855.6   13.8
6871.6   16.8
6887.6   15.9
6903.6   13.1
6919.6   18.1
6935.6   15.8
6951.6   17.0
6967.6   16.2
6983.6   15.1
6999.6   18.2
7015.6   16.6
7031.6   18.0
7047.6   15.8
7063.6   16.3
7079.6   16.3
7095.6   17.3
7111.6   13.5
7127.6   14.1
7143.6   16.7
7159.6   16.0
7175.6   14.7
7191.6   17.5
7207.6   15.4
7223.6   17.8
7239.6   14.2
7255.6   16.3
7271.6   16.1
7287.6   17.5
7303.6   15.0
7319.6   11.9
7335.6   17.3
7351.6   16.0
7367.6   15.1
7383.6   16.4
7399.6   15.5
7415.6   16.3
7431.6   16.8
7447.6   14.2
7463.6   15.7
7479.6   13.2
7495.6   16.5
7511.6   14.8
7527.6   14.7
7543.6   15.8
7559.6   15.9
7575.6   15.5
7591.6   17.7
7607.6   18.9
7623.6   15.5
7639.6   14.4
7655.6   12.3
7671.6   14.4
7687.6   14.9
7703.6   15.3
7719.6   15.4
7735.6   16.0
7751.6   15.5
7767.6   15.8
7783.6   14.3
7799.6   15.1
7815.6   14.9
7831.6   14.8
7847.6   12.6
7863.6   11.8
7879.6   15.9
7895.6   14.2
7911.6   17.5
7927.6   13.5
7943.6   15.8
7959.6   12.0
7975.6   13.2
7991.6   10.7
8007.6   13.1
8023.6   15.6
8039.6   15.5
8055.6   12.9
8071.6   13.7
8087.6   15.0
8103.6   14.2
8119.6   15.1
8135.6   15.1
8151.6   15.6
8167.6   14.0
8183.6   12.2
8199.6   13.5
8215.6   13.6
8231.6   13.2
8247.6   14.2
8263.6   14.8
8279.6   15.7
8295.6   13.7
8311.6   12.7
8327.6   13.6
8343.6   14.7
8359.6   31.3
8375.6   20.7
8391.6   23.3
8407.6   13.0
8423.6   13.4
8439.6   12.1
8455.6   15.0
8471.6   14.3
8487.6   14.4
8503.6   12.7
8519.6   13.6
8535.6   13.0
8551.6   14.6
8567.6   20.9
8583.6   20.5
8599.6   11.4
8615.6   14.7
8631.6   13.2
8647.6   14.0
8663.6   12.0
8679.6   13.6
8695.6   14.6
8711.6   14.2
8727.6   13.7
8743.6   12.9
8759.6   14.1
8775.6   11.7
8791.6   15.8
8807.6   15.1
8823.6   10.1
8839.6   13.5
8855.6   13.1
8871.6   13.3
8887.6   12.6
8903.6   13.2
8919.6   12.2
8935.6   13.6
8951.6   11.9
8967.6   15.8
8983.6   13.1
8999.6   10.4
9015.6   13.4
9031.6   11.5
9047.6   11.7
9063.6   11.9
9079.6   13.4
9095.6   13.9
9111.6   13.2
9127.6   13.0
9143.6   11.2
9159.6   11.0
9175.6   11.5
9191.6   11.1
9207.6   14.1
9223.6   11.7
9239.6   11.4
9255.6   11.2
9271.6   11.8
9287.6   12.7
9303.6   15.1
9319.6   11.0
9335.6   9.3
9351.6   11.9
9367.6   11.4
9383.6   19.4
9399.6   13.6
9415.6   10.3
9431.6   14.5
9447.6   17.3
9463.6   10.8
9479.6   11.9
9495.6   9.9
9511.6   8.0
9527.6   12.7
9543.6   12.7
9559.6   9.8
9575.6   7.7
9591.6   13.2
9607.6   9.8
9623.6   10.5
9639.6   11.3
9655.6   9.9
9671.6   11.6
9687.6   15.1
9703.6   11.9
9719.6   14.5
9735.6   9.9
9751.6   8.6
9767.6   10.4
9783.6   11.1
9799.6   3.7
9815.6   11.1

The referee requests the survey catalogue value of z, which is 0.27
